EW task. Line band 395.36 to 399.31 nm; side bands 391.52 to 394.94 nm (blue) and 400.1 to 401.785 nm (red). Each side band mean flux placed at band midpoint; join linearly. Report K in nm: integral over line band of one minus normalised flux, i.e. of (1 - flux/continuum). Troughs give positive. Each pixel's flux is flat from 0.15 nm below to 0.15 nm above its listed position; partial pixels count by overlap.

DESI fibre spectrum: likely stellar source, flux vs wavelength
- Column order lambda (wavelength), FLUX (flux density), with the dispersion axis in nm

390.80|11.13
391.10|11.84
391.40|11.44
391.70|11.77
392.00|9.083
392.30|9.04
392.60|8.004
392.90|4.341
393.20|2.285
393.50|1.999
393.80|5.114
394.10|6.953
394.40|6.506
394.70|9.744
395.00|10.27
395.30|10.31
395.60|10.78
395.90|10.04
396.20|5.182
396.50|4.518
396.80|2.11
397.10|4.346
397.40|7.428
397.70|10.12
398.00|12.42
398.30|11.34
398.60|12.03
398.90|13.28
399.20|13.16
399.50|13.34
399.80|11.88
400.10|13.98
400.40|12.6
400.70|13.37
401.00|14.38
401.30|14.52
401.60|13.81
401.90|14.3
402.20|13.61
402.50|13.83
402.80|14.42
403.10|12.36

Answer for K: 0.63 nm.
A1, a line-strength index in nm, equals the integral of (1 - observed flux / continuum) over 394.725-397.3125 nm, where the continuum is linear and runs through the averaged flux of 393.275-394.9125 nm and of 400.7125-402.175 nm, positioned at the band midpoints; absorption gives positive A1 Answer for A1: 0.16 nm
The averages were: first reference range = 6.05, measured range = 7.32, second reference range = 14.1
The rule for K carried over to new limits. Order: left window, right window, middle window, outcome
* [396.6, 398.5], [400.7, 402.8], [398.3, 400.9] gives -0.49 nm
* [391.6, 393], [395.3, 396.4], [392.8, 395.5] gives 0.66 nm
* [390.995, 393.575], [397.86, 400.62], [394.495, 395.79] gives -0.03 nm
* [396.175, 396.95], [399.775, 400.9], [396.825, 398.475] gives -0.48 nm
